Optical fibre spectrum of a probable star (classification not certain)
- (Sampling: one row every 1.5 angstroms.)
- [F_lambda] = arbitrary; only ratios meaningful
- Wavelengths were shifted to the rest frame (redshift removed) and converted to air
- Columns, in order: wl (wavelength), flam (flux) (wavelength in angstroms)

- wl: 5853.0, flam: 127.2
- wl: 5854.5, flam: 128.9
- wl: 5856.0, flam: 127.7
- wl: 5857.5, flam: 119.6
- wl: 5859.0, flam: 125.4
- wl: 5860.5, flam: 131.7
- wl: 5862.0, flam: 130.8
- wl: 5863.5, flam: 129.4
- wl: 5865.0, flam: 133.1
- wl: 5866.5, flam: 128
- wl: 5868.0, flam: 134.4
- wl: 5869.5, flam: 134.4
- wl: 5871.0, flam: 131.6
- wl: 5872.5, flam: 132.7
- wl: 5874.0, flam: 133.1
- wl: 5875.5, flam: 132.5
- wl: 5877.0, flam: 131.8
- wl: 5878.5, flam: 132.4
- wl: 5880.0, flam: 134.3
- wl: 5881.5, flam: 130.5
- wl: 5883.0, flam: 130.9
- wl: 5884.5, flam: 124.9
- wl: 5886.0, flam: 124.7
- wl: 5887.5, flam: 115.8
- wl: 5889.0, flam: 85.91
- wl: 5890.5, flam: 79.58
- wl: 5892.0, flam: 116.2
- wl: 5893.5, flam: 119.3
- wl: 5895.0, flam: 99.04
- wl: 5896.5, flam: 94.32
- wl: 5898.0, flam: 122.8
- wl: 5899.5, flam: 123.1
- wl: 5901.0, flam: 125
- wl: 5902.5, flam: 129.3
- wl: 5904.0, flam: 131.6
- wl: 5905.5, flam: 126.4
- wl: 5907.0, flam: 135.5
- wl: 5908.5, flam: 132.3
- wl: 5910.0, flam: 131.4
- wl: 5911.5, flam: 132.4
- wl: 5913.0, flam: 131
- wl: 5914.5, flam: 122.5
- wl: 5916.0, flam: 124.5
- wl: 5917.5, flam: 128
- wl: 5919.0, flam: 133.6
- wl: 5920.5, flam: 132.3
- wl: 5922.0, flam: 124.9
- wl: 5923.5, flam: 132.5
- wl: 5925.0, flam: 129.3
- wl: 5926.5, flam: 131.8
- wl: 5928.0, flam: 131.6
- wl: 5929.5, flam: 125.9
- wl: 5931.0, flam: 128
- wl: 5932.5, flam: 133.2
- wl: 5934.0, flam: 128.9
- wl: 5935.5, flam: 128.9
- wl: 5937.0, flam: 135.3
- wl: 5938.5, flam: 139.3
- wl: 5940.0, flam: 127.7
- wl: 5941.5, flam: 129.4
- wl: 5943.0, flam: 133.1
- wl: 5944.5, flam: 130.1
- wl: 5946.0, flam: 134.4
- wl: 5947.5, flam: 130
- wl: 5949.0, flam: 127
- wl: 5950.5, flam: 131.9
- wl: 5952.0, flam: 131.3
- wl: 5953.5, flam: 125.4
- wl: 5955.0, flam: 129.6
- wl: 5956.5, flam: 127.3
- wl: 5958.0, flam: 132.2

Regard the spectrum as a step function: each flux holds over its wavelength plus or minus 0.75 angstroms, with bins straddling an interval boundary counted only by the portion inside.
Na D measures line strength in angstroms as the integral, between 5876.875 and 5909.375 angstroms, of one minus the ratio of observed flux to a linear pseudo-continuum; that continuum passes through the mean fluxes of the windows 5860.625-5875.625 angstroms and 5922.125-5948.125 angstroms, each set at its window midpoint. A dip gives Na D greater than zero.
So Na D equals 2.8 angstroms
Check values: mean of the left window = 132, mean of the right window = 131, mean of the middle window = 120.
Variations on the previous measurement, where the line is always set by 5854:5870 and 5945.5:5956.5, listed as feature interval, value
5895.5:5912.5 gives 0.5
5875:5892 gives 1.2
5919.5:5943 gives -0.2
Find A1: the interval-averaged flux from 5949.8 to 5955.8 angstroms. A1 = 130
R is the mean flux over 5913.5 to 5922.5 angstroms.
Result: 128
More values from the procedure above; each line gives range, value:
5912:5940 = 130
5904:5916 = 130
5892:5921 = 125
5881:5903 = 114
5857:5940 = 126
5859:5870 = 131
